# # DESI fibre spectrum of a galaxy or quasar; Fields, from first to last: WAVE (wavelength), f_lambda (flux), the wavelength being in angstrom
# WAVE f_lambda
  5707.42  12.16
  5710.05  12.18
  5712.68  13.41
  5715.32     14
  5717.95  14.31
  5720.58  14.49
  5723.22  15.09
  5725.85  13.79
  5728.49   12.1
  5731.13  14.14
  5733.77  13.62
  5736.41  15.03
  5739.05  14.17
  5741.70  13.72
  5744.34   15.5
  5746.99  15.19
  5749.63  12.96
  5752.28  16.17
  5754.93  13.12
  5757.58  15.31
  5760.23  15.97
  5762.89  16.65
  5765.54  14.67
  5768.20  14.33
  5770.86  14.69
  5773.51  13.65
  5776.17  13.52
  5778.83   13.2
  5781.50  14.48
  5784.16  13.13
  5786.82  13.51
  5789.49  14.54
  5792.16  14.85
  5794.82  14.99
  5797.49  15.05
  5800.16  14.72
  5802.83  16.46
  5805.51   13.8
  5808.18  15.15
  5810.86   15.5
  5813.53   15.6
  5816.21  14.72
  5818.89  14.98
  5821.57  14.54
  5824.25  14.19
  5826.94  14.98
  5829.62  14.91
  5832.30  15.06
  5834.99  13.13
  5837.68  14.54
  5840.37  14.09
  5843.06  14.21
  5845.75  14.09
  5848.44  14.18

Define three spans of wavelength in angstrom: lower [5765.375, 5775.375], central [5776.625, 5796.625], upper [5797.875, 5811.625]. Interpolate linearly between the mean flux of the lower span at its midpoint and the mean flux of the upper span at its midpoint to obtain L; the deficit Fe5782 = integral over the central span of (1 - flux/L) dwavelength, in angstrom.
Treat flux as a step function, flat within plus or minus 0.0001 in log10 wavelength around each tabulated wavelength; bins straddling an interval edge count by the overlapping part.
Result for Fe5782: 0.8 angstrom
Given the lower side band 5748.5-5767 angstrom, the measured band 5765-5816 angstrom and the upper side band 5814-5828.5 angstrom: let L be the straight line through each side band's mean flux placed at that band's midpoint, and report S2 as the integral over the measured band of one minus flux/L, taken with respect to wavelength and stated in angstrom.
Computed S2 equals 1.2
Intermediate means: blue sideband 15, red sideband 14.7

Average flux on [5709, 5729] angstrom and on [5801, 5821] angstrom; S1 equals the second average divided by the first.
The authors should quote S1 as 1.10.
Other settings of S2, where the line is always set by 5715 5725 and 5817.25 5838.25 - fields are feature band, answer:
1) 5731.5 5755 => 0.1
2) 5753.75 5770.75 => -0.6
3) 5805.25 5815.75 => -0.4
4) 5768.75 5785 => 0.8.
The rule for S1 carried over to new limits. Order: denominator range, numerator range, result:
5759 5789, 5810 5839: 1.03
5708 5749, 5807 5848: 1.05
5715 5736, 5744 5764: 1.08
